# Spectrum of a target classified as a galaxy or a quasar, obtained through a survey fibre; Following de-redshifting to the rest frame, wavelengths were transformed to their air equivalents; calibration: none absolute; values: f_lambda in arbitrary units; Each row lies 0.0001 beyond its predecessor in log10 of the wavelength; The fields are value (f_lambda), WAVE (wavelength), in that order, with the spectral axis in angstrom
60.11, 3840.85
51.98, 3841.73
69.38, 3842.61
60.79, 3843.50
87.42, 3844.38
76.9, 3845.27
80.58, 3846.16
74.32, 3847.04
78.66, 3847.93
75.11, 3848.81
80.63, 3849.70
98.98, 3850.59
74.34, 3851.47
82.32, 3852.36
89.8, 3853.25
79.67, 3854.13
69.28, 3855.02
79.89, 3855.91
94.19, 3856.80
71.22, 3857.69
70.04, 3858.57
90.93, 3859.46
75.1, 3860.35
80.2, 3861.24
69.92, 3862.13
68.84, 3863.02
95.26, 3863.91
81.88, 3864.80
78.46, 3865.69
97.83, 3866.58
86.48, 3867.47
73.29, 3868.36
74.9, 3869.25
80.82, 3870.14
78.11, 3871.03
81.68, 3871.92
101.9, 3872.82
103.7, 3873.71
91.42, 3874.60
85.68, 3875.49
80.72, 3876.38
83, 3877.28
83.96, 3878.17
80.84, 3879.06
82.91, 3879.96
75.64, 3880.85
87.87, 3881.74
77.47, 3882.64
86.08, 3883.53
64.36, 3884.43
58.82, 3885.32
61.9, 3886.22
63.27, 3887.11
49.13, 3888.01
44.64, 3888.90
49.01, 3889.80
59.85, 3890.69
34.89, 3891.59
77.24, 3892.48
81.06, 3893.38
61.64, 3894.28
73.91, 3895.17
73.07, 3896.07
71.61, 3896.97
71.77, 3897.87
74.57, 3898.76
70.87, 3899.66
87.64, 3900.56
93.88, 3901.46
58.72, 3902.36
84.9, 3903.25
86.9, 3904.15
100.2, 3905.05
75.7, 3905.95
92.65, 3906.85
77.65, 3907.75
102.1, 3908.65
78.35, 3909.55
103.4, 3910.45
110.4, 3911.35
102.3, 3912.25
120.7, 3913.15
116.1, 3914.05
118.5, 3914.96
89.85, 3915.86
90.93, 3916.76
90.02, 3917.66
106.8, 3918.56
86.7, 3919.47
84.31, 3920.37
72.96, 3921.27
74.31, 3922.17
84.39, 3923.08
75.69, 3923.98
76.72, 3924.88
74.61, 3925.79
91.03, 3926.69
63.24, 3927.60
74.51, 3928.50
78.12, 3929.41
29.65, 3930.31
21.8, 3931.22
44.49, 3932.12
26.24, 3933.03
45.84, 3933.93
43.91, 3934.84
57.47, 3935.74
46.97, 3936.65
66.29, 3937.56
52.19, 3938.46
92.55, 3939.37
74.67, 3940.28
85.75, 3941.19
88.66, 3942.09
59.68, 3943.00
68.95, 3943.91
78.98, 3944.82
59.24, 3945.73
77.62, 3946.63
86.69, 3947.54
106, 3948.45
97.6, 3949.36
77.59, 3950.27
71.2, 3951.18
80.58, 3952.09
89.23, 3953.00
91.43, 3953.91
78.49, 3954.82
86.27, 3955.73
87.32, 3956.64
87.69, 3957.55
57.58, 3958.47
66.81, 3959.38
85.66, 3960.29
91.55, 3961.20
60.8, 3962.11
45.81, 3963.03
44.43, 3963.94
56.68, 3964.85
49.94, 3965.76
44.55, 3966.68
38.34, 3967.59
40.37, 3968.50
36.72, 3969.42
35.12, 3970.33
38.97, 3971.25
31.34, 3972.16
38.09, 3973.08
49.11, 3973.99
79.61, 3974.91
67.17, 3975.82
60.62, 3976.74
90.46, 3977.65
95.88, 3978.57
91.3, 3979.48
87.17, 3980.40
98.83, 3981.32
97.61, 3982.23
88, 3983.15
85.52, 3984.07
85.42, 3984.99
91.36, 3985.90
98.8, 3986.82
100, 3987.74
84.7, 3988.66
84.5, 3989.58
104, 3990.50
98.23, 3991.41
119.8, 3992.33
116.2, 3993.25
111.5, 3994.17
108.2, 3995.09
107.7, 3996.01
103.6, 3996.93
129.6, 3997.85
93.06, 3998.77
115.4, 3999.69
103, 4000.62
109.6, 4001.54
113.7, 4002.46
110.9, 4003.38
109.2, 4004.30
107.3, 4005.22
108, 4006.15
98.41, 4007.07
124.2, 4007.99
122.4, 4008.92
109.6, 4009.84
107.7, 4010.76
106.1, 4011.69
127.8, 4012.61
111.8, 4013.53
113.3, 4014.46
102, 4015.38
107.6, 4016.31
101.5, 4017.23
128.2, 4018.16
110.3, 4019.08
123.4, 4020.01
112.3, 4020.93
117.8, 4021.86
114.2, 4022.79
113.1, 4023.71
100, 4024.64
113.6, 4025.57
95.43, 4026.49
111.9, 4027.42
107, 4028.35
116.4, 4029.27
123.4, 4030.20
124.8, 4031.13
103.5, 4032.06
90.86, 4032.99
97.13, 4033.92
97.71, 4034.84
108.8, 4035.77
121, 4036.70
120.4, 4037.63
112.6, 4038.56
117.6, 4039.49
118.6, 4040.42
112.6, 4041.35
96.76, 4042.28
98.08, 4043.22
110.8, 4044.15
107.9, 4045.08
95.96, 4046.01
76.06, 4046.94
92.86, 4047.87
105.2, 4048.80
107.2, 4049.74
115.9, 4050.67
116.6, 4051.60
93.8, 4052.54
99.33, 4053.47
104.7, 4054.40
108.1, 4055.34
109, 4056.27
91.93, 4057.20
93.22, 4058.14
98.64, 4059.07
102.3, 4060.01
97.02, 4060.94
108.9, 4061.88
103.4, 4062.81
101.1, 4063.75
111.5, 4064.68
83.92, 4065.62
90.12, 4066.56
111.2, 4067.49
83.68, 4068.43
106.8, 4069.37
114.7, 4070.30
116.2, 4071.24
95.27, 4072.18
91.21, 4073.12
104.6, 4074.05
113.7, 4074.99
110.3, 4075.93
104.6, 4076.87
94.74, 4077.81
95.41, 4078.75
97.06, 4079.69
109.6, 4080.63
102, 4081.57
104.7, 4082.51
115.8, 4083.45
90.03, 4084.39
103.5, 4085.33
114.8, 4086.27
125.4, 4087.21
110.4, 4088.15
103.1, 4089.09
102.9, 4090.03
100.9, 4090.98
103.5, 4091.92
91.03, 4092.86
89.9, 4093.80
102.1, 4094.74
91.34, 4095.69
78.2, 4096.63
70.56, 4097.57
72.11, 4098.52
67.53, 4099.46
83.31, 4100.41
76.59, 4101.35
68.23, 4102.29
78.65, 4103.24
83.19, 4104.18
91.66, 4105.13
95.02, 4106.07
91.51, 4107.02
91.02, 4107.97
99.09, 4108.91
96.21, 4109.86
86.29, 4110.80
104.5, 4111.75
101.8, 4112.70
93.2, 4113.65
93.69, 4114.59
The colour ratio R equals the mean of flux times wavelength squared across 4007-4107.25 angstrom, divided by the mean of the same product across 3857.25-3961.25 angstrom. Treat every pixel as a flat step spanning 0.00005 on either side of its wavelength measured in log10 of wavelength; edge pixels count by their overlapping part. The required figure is 1.43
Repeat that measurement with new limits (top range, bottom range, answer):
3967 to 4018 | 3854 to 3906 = 1.28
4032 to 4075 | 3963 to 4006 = 1.28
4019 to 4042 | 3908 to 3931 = 1.35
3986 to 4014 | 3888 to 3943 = 1.49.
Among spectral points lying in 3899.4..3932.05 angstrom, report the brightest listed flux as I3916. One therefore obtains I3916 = 120.7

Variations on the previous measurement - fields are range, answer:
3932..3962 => 106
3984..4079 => 129.6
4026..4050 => 124.8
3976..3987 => 98.83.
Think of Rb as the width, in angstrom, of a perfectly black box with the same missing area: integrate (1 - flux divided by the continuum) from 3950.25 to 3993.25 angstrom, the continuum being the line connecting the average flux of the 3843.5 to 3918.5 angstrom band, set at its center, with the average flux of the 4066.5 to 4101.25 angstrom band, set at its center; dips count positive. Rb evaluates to 7.15 angstrom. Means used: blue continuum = 81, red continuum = 98.8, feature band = 74.3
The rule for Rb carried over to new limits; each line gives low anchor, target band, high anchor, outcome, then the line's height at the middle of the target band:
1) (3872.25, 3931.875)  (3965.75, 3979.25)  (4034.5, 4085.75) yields 5.4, 90.1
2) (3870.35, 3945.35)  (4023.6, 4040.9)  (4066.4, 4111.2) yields -3.9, 90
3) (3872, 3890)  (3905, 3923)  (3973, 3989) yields -3.6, 78.6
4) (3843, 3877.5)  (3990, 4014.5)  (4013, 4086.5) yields -2.7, 99.6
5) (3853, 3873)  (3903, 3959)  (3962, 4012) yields 3.2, 83.9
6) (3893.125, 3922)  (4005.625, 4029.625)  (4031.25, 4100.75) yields -3.6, 97.2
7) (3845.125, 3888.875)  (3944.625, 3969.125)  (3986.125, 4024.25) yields 6.7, 98.9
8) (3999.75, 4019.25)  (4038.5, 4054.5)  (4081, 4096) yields 0.5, 108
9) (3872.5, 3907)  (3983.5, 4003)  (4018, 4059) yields -1.1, 97.6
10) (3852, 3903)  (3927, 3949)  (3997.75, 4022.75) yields 6.8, 92.5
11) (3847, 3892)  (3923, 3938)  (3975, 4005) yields 5.1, 88.1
